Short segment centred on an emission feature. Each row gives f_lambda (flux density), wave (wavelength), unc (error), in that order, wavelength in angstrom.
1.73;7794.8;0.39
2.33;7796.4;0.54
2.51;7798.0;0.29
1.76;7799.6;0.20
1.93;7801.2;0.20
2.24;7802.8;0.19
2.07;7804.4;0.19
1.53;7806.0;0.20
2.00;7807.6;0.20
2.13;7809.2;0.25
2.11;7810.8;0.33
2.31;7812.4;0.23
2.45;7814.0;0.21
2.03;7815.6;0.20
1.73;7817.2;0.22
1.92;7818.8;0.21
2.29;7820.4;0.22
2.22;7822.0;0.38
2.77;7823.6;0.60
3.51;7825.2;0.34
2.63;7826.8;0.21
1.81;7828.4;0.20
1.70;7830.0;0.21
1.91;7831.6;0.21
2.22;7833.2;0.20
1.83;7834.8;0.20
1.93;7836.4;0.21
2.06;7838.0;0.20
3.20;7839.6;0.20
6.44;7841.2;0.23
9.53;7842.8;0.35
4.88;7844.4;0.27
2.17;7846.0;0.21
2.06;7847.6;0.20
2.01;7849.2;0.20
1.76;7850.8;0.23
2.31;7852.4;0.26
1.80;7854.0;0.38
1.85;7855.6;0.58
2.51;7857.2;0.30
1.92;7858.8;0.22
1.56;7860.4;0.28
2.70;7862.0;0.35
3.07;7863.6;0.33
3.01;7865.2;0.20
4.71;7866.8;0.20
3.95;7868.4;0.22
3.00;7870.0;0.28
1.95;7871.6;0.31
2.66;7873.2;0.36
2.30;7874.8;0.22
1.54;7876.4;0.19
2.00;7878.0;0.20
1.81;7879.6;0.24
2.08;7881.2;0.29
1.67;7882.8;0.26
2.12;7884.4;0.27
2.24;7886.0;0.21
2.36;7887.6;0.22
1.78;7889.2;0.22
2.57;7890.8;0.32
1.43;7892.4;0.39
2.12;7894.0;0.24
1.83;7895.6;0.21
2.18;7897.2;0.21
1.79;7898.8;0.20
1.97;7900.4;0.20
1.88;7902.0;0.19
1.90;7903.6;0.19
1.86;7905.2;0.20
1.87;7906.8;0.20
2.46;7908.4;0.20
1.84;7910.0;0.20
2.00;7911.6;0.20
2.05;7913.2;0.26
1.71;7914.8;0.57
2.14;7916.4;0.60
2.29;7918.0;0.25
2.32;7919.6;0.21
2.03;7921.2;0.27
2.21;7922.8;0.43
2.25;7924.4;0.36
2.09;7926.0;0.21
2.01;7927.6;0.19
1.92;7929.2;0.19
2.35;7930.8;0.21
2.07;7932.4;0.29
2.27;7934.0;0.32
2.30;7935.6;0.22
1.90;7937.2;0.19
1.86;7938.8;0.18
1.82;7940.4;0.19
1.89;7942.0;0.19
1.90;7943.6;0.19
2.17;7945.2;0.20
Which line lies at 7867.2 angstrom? [N II] 6583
